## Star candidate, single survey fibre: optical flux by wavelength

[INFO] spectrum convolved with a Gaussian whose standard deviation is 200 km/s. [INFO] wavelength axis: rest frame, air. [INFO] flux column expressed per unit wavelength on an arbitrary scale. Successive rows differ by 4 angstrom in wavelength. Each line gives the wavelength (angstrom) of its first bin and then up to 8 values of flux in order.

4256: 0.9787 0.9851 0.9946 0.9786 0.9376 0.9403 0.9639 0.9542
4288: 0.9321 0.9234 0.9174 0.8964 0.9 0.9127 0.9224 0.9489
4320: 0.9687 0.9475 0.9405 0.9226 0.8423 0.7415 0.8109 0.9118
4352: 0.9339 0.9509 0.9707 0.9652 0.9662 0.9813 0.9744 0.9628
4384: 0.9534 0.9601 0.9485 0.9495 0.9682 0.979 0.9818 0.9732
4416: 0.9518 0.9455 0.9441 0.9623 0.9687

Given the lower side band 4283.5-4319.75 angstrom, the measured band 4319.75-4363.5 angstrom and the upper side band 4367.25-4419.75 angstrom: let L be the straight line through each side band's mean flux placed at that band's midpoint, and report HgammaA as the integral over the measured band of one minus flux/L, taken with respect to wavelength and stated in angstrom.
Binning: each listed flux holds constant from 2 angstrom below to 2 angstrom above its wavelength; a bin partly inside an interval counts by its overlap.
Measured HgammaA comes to 1.79 angstrom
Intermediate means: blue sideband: 0.924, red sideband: 0.965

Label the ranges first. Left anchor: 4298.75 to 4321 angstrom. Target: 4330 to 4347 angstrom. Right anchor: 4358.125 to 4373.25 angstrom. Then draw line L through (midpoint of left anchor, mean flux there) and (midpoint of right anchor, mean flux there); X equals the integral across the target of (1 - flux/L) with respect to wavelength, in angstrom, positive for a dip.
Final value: 2.0 angstrom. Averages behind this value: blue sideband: 0.924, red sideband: 0.97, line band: 0.834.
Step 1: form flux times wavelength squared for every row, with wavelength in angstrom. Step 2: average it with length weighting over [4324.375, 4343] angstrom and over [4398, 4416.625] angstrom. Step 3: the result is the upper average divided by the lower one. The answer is 1.2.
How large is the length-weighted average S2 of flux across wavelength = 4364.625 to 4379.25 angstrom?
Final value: 0.972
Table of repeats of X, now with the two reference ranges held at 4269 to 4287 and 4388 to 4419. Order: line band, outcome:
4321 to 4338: 0.7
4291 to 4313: 1.0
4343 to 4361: 0.7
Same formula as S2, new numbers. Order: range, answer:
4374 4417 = 0.964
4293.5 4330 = 0.928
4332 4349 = 0.833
